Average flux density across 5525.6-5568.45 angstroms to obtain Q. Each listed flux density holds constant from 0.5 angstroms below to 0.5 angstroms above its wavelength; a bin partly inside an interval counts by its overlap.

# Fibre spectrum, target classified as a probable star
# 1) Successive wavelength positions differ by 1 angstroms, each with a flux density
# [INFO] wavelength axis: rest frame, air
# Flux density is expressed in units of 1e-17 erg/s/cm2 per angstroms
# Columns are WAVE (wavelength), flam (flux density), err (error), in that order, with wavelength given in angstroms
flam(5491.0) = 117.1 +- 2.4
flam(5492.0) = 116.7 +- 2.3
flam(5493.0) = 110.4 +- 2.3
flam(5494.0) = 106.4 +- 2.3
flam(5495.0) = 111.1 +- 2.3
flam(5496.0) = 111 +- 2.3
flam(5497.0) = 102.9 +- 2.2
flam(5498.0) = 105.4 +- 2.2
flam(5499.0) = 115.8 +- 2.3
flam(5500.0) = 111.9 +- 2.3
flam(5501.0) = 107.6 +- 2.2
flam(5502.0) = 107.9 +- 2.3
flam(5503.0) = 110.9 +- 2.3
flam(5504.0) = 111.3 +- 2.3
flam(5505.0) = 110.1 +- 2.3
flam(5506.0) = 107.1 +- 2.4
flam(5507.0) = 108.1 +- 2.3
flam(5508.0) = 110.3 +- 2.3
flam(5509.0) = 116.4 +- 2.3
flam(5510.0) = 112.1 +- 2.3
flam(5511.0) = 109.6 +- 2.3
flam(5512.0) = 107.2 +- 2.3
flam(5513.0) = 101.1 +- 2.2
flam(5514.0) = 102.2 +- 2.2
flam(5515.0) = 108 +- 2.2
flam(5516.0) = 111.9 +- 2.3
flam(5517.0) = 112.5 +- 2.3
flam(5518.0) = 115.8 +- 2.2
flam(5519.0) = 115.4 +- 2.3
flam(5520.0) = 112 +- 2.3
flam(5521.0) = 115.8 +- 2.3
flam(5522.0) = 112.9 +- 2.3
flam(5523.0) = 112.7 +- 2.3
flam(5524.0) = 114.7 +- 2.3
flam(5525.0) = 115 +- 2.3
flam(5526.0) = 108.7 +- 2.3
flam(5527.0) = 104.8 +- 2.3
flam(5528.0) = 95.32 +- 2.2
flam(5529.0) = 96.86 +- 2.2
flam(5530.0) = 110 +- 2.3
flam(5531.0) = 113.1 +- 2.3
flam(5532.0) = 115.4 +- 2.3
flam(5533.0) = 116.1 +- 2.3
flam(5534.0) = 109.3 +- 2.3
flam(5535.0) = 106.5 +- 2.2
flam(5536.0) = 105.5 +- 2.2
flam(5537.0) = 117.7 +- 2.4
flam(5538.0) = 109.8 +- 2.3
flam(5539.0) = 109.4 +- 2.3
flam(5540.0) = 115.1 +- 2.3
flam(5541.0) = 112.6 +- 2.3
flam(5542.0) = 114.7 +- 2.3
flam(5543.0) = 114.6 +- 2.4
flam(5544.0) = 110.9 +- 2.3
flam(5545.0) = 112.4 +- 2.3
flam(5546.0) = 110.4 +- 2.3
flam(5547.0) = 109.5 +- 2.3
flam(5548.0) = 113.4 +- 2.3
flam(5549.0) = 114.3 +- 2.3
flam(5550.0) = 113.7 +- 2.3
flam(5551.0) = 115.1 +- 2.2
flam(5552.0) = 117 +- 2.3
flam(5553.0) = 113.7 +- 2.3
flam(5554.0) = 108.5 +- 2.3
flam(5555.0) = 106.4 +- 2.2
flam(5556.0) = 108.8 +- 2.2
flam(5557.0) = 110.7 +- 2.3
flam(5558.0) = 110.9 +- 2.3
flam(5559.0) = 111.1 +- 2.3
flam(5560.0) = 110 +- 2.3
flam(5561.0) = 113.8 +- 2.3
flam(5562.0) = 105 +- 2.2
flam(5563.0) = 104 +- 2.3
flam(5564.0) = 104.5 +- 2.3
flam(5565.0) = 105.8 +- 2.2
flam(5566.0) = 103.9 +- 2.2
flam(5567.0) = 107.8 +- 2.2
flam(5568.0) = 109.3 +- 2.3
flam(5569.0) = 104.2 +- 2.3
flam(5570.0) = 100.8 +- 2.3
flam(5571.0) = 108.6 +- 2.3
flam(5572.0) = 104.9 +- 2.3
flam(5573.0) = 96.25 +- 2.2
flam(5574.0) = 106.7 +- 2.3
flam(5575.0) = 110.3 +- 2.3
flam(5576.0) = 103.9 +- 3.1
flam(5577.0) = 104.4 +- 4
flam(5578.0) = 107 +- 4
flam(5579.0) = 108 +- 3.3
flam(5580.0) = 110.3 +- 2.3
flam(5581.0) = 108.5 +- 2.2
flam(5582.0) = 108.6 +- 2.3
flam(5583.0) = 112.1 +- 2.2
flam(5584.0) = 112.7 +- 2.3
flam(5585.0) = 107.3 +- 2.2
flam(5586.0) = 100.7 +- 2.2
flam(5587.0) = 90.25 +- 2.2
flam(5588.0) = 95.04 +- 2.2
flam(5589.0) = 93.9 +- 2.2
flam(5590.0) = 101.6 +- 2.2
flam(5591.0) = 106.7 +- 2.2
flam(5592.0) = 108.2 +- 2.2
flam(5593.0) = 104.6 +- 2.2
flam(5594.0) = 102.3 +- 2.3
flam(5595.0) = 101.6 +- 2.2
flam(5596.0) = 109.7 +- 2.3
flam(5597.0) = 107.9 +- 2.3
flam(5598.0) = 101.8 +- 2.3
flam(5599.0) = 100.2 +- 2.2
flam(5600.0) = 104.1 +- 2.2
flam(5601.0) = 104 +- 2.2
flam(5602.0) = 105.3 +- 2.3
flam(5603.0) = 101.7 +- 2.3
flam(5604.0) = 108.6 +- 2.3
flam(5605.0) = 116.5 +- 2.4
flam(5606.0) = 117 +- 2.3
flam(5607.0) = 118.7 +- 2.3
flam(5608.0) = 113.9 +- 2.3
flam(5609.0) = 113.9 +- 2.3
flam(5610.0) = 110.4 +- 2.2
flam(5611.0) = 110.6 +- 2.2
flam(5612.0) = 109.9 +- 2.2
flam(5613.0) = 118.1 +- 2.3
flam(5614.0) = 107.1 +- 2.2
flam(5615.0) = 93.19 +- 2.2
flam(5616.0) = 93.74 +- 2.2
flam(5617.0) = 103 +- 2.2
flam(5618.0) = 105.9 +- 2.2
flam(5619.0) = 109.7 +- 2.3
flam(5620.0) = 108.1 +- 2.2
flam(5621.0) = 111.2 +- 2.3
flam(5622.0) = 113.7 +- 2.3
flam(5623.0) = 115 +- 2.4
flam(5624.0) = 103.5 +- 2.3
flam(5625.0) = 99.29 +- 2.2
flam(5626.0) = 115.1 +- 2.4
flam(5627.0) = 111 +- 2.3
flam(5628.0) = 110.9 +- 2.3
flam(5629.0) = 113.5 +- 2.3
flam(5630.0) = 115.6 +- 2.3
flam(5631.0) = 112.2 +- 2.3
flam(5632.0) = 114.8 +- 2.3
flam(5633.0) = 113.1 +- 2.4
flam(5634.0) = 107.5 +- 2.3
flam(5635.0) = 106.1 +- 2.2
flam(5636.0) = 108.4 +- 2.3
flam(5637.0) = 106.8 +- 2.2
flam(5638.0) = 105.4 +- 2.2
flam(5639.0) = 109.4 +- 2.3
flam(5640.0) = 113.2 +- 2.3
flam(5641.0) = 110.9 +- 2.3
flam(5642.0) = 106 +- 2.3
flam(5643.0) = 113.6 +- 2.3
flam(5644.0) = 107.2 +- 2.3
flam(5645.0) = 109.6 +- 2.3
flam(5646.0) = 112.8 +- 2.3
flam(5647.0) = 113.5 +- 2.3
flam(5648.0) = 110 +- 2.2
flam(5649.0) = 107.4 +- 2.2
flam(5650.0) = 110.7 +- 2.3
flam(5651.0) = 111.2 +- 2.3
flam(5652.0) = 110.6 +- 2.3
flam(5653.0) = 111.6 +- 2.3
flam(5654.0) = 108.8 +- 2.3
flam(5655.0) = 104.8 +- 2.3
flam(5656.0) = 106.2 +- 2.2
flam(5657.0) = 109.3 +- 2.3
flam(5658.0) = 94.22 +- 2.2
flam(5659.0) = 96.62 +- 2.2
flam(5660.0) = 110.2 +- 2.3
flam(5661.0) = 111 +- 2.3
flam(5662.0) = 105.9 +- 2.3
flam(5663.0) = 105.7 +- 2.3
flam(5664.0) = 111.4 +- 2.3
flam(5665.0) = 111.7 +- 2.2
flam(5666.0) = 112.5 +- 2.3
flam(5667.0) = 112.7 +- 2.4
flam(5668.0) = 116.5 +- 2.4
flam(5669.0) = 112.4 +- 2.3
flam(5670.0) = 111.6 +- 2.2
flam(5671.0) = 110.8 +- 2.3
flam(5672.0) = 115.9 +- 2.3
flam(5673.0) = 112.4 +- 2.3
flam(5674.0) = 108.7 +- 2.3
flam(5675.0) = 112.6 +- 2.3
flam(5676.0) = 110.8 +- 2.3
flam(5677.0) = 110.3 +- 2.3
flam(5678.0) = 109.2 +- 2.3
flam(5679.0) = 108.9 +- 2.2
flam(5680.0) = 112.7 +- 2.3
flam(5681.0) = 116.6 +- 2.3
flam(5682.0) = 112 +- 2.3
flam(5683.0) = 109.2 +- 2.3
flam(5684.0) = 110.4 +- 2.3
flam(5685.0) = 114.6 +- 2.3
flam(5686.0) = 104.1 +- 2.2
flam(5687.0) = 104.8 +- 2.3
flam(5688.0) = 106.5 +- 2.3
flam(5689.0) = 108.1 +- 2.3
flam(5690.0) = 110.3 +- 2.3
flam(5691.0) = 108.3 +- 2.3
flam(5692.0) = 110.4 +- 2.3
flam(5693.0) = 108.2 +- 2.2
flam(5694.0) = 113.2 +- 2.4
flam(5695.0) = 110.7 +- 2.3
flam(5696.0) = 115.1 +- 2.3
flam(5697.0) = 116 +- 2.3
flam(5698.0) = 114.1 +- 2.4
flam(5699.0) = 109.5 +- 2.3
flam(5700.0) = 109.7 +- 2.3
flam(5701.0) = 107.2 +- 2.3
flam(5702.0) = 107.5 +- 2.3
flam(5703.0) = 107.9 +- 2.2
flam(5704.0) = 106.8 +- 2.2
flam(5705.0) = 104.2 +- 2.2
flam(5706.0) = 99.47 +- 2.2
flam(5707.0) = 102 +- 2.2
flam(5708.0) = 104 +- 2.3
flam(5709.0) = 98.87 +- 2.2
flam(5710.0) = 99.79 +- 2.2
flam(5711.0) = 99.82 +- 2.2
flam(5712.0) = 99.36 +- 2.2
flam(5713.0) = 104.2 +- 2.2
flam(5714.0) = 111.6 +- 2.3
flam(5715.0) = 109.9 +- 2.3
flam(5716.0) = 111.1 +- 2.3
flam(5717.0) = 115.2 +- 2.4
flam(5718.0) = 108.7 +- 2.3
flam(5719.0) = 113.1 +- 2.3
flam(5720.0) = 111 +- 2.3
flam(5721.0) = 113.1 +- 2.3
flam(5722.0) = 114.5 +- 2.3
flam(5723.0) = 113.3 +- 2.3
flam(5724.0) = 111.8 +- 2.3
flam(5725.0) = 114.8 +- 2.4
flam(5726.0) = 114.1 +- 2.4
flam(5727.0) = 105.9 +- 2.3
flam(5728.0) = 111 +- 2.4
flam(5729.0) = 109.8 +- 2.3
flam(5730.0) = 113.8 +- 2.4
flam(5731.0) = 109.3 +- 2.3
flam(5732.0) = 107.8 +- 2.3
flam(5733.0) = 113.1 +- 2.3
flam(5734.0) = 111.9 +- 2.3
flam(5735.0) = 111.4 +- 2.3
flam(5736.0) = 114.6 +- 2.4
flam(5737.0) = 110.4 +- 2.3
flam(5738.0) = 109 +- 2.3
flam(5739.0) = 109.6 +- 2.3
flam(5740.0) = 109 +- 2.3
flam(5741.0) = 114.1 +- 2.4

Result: 110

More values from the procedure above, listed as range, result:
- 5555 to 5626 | 107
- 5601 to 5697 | 110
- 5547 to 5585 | 109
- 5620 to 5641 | 110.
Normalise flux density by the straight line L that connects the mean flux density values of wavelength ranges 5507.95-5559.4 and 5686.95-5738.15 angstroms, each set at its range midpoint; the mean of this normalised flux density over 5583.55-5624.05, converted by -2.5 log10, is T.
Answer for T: 0.039 mag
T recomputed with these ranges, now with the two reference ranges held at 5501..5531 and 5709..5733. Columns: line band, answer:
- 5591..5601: 0.051 mag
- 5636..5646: 0.003 mag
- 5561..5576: 0.042 mag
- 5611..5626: 0.026 mag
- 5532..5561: -0.022 mag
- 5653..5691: 0.001 mag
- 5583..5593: 0.073 mag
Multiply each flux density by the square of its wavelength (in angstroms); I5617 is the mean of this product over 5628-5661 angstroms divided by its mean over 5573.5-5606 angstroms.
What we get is 1.06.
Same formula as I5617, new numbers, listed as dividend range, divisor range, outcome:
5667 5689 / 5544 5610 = 1.07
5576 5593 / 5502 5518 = 0.98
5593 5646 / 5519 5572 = 1.01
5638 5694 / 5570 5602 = 1.08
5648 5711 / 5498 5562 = 1.04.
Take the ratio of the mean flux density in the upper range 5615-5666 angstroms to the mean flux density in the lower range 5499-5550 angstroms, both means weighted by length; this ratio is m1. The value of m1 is 0.98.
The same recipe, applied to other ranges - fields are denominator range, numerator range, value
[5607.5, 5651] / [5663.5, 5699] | 1.02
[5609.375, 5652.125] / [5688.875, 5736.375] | 1.00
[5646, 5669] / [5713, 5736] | 1.02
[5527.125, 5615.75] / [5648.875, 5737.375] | 1.01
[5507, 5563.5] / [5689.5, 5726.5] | 0.98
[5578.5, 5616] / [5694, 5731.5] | 1.02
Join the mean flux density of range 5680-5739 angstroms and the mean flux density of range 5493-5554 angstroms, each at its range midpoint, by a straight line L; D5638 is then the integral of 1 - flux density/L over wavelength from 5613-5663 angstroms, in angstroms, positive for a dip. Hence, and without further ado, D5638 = 0.7 angstroms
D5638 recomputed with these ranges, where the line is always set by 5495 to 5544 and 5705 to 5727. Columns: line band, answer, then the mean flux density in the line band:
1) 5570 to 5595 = 1.1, 105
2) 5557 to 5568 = 0.2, 108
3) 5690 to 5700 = -0.3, 112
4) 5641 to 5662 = 0.1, 108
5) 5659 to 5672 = -0.3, 111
